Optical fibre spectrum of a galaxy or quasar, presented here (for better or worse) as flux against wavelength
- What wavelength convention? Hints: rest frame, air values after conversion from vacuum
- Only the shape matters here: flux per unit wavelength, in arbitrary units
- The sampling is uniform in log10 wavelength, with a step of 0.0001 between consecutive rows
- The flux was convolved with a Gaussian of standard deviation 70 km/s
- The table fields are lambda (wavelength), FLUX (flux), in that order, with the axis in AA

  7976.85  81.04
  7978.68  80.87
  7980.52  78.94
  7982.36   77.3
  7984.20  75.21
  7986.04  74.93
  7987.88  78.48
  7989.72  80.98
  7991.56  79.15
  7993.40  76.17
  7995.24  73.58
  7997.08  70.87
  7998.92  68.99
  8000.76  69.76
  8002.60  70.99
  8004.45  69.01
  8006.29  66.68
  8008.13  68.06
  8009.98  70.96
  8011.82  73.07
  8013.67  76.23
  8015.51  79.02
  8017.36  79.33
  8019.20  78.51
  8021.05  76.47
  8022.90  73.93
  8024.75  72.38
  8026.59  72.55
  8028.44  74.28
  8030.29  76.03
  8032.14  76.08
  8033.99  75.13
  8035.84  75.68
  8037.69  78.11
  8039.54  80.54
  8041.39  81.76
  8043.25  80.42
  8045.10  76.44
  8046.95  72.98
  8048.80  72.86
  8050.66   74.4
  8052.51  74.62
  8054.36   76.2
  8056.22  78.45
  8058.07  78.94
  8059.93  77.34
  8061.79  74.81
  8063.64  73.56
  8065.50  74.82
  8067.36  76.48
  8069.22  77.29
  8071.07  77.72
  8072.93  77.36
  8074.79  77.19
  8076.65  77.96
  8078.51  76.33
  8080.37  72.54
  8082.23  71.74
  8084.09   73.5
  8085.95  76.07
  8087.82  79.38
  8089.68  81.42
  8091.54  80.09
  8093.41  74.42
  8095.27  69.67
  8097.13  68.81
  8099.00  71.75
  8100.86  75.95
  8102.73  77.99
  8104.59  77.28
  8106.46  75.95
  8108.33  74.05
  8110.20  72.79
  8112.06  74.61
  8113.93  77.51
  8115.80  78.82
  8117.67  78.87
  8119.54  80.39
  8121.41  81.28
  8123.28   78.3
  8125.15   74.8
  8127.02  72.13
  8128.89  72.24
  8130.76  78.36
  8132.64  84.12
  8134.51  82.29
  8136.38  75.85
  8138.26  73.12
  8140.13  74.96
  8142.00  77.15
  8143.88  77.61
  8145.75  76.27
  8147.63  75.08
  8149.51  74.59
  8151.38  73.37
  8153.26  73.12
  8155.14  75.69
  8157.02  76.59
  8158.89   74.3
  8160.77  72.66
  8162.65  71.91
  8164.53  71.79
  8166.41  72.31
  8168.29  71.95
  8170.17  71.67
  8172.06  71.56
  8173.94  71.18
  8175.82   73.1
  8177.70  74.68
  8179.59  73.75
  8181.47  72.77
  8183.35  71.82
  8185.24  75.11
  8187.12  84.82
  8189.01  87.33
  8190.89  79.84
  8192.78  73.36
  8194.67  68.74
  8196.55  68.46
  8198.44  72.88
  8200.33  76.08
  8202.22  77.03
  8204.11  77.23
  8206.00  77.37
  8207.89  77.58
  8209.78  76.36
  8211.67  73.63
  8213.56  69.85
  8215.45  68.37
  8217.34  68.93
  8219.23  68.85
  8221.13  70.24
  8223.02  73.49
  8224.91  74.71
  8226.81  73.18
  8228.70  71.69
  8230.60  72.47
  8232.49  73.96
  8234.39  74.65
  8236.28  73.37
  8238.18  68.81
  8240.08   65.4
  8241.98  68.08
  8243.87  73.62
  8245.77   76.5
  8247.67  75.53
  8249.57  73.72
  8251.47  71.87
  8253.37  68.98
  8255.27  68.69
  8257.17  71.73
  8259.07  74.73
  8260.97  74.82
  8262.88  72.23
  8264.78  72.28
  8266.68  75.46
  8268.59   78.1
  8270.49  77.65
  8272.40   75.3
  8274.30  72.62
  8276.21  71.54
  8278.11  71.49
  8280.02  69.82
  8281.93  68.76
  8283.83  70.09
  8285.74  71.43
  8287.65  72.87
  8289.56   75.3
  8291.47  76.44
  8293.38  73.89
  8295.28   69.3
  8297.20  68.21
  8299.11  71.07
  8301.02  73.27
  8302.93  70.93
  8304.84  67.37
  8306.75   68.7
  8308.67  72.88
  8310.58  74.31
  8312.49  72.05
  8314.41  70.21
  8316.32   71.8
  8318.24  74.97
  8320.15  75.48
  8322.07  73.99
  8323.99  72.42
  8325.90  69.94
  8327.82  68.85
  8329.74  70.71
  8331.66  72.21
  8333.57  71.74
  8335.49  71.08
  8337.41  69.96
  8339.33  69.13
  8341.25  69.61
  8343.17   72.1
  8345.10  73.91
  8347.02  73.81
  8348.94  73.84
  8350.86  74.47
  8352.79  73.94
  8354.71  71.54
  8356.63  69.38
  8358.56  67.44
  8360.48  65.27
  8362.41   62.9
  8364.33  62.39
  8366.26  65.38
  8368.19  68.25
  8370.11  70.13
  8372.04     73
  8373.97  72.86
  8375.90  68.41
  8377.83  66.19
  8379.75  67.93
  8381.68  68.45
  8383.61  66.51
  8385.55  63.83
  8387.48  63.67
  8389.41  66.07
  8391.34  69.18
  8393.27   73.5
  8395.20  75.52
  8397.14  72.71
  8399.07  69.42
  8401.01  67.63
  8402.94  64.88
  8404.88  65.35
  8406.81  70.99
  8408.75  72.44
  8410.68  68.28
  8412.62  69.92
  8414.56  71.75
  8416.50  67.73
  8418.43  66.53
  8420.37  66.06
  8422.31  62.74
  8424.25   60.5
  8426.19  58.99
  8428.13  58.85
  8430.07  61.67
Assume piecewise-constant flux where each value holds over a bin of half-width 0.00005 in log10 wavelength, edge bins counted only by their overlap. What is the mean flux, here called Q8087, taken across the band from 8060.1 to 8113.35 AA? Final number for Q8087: 75.5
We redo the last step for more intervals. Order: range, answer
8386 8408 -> 68.9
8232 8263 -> 72.1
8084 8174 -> 75.5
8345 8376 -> 69.7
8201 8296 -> 72.8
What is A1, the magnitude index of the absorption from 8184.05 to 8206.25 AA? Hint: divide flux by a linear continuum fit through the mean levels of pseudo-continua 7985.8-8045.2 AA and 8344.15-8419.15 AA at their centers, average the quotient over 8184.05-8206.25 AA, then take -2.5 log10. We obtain -0.06 mag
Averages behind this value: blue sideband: 75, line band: 76.4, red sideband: 69.1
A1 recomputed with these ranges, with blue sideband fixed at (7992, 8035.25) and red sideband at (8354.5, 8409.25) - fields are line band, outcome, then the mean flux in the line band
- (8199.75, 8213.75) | -0.08 mag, 75.9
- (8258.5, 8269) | -0.07 mag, 74.4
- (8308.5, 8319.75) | -0.06 mag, 72.9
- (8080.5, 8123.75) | -0.06 mag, 76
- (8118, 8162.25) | -0.07 mag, 76.3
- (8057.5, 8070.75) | -0.05 mag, 76.2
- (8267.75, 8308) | -0.04 mag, 72.1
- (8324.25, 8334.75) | -0.03 mag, 70.9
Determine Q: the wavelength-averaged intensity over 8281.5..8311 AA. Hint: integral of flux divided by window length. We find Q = 71.6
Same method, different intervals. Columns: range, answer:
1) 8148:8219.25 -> 74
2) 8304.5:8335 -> 71.8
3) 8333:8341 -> 70.3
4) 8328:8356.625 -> 71.8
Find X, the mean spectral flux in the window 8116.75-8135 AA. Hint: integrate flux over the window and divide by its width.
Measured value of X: 78.2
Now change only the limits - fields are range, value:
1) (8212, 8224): 70.2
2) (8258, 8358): 72.2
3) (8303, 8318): 71.2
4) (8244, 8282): 73.2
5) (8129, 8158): 76.4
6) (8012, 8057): 76.3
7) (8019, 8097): 76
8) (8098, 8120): 76.2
